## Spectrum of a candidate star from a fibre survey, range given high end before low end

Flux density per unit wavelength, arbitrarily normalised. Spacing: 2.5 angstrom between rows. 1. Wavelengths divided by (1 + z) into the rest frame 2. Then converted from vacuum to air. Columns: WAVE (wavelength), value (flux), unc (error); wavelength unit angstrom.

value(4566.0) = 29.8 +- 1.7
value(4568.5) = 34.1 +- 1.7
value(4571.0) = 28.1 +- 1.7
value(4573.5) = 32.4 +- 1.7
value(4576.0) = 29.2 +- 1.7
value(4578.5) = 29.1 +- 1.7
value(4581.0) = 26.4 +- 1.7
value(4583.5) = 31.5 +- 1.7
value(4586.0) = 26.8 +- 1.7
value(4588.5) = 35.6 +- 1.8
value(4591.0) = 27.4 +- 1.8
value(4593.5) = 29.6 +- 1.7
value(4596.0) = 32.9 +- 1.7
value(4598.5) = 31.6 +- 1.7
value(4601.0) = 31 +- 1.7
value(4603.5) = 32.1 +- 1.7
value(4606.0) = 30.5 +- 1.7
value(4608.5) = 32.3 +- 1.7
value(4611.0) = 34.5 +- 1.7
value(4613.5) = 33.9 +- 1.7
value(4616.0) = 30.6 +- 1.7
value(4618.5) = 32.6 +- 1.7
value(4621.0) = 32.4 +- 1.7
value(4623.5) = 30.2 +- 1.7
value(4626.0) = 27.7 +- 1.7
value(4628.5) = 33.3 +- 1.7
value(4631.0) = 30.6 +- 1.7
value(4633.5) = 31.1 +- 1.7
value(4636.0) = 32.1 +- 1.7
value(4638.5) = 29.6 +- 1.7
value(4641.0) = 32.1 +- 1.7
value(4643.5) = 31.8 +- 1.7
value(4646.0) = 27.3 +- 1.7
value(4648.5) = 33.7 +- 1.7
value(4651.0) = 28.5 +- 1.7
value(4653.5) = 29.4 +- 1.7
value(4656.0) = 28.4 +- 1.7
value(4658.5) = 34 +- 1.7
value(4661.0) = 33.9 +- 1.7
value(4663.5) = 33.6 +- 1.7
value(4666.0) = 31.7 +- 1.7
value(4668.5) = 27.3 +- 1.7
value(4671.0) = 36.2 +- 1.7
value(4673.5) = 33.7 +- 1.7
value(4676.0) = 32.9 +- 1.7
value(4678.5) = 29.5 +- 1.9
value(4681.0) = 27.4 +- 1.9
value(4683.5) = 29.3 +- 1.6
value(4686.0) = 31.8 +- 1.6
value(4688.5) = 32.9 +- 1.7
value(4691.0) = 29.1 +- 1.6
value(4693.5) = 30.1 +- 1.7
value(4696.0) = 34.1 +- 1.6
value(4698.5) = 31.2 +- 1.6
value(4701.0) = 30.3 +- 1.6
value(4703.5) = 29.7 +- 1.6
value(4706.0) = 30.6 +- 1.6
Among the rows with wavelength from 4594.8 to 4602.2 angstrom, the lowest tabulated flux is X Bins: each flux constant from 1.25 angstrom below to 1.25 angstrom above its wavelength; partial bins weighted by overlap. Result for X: 31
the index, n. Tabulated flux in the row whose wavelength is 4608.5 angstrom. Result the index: 32.3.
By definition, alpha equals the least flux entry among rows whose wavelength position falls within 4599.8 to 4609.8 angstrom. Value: 30.5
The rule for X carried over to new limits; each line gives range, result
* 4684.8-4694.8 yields 29.1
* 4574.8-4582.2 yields 26.4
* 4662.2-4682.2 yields 27.3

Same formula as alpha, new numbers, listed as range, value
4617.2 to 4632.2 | 27.7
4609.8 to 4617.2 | 30.6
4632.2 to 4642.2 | 29.6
